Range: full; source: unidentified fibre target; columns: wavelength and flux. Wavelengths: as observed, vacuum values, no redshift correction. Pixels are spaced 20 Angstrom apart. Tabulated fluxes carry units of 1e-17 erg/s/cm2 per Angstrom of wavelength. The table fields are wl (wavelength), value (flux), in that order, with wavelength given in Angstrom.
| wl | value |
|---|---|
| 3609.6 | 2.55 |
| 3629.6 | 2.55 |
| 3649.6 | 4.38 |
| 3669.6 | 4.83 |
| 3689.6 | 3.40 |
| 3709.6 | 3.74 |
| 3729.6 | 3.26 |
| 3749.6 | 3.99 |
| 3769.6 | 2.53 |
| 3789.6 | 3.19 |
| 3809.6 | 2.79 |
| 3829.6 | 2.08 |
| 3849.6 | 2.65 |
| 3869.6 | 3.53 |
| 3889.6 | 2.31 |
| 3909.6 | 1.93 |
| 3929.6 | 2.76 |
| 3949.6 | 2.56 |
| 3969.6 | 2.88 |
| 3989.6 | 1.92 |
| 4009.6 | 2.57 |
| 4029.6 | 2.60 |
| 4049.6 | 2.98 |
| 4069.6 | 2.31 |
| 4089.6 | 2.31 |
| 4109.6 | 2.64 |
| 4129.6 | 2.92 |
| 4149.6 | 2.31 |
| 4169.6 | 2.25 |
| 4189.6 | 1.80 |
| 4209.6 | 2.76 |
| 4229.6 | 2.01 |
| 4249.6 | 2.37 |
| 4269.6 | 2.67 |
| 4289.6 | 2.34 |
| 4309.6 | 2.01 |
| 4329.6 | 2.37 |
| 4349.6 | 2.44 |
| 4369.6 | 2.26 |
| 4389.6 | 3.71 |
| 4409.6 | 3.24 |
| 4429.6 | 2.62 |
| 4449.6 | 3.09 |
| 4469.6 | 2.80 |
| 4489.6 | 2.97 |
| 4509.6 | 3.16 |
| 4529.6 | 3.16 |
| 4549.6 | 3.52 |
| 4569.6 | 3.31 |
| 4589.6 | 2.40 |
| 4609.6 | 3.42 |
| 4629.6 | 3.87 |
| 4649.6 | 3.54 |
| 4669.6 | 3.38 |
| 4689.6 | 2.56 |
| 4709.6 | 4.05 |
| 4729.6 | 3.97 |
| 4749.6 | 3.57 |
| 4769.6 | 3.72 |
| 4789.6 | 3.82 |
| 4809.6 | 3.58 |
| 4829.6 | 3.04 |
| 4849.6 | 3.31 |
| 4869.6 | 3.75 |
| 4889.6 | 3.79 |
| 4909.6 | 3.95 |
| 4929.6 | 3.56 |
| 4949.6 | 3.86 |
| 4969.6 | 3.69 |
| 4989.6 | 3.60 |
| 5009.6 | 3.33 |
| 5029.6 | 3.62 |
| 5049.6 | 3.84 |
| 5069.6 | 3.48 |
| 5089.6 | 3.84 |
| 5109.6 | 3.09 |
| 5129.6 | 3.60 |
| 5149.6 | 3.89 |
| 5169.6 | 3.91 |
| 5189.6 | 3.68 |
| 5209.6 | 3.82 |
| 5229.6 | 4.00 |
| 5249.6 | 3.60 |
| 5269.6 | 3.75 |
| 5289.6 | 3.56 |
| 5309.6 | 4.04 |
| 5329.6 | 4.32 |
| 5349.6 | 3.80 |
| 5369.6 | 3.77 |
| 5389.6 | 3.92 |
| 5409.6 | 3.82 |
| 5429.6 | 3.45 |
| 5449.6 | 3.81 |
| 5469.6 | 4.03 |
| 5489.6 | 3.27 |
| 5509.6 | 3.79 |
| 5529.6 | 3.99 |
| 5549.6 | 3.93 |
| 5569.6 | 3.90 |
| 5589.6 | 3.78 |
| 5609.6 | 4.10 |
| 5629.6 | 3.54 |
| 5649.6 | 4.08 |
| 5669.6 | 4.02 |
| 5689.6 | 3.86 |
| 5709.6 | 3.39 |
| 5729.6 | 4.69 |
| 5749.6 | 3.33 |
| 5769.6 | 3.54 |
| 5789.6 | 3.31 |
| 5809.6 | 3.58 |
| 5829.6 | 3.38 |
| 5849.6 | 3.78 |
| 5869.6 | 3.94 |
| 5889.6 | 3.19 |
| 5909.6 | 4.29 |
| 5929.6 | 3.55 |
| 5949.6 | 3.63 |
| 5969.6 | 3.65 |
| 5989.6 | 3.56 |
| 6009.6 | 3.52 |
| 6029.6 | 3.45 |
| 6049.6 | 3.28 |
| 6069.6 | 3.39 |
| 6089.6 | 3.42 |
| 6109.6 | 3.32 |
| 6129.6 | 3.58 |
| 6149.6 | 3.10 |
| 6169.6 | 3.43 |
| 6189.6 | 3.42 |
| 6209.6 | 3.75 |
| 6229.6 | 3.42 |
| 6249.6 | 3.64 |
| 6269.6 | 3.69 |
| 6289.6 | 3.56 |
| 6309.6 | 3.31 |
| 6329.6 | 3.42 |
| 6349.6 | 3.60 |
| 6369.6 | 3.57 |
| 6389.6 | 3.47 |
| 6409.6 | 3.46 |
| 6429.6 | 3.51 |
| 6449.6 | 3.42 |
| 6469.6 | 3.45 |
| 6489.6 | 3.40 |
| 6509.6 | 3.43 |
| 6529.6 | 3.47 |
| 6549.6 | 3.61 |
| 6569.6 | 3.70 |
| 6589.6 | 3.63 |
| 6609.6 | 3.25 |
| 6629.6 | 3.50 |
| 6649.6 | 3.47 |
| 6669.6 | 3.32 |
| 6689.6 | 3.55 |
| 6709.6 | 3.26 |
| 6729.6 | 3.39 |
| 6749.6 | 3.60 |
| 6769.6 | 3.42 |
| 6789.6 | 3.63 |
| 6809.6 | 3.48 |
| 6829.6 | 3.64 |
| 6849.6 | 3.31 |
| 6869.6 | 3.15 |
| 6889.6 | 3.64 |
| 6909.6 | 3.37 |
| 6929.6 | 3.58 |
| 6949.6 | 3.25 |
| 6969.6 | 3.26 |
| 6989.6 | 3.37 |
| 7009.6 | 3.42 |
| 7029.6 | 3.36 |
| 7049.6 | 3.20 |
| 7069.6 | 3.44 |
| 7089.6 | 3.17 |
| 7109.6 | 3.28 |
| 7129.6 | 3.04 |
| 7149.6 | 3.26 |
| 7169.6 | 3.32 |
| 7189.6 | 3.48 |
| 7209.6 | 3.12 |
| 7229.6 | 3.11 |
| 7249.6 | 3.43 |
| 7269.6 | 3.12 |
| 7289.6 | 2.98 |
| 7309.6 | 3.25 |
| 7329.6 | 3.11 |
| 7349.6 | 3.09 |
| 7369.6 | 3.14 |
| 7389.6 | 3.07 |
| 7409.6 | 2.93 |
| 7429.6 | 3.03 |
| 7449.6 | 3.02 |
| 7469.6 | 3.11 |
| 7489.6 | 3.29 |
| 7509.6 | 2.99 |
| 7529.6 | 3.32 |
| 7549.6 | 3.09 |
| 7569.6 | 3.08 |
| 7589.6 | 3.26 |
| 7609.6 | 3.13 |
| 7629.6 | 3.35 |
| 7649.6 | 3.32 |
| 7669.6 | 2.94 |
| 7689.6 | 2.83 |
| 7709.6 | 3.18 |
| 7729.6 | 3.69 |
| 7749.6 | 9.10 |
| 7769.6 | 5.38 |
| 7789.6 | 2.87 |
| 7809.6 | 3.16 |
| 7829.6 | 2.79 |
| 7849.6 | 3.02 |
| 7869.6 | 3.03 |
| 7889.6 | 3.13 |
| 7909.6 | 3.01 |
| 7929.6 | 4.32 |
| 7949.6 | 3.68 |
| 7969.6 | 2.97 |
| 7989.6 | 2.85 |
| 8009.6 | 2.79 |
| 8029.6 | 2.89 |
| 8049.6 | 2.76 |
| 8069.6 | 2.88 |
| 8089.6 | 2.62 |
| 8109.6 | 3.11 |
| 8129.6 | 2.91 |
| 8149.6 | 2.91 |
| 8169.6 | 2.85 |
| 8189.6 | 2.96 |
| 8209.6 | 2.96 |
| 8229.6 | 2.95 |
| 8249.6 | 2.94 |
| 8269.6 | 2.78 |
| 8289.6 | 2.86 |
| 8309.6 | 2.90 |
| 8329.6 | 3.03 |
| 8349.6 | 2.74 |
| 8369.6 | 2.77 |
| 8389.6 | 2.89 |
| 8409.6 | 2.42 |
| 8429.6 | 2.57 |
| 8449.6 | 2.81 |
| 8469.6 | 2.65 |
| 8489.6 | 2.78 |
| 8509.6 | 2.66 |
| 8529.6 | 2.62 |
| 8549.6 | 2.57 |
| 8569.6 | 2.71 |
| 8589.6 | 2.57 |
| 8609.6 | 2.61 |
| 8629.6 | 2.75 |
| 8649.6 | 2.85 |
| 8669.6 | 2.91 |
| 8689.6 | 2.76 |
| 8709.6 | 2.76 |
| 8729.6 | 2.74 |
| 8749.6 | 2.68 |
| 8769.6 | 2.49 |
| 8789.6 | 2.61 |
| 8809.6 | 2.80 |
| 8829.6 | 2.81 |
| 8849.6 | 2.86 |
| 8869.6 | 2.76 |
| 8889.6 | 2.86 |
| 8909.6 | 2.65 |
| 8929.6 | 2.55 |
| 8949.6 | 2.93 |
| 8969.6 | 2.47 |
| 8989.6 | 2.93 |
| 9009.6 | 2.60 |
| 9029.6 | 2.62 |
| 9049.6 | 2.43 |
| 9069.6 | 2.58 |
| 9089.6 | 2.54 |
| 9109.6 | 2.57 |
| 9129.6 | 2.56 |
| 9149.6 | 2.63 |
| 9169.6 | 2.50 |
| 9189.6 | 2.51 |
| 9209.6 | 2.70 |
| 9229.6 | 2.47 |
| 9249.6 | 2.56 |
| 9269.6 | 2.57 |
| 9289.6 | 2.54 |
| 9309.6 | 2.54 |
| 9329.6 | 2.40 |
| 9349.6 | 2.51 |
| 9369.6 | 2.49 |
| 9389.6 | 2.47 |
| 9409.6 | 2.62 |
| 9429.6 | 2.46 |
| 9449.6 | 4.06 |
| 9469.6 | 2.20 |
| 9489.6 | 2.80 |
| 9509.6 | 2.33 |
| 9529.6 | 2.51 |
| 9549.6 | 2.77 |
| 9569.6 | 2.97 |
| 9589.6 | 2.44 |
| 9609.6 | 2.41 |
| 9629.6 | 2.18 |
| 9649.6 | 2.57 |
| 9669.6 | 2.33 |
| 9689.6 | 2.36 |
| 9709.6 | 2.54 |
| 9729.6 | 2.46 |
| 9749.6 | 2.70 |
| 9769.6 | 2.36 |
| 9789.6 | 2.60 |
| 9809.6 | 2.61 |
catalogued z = 0.18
